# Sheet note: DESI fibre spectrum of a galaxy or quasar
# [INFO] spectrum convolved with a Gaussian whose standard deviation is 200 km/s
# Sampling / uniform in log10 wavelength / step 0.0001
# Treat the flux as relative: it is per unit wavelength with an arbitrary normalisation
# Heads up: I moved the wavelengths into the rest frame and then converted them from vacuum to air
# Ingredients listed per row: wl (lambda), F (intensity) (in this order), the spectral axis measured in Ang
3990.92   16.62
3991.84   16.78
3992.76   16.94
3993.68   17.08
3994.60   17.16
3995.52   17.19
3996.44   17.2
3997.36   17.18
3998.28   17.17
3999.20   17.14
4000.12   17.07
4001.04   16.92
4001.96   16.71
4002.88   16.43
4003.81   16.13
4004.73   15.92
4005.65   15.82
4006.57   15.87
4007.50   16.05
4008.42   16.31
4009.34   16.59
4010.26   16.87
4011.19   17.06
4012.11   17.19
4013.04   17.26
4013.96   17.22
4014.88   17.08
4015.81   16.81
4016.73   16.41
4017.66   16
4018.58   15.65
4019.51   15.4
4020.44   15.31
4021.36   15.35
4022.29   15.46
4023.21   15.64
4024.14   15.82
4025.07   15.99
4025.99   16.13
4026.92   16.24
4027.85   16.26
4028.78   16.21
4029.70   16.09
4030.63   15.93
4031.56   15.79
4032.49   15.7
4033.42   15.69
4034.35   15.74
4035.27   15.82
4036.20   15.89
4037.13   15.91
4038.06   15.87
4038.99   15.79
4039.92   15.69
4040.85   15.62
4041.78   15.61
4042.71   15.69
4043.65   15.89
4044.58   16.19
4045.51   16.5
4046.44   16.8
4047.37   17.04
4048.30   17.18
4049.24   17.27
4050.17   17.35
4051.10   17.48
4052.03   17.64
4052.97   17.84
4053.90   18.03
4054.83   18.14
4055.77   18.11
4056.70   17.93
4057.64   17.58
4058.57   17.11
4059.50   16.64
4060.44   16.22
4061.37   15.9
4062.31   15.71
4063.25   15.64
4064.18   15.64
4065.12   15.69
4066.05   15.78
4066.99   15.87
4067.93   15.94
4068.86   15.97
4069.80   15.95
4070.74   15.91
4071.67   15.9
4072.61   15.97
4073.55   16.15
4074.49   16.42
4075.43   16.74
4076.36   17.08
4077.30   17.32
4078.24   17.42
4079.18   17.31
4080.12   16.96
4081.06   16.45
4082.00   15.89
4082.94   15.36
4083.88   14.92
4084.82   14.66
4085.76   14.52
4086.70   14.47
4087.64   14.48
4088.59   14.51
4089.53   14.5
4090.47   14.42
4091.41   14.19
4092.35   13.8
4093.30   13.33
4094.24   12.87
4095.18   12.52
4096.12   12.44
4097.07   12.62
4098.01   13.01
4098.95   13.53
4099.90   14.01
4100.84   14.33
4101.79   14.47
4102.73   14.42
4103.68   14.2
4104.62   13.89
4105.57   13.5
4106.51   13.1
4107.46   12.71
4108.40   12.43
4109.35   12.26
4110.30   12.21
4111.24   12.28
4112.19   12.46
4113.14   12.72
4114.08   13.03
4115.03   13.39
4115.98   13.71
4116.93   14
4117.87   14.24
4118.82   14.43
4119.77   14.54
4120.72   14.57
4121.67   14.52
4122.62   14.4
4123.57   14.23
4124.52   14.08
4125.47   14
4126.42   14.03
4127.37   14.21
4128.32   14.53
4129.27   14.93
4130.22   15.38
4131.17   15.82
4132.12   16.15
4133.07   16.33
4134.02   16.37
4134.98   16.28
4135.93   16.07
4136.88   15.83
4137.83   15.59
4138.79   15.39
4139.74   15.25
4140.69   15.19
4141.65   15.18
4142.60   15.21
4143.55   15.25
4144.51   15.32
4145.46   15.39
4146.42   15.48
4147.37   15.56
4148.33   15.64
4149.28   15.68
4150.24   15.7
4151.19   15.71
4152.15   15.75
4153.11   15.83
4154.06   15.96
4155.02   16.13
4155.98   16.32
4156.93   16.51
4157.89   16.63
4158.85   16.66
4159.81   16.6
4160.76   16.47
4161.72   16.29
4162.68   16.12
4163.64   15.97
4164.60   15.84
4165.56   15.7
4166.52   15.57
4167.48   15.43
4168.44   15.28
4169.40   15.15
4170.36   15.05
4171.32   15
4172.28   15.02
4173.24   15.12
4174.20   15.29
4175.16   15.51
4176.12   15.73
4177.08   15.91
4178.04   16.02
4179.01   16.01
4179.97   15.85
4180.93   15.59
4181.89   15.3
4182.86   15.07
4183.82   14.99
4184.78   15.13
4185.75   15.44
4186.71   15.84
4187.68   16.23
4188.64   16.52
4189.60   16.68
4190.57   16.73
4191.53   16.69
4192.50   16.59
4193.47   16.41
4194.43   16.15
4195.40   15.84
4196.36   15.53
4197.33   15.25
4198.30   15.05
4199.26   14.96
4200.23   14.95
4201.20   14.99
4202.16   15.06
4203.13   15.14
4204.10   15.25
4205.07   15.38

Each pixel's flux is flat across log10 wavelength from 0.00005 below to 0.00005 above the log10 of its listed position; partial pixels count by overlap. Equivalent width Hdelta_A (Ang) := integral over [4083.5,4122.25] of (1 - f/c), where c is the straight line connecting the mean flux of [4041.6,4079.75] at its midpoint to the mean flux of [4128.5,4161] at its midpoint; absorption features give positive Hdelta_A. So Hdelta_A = 6.1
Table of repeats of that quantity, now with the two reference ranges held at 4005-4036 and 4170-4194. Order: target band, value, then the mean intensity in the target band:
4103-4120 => 2.8 Ang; 13.3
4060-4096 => 1.2 Ang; 15.5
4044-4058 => -1.2 Ang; 17.4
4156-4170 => -0.2 Ang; 16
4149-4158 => -0.1 Ang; 16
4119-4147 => 1.3 Ang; 15.2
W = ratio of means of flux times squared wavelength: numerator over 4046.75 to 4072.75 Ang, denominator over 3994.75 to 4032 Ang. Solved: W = 1.04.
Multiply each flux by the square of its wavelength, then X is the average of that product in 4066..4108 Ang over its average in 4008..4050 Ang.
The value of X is 0.9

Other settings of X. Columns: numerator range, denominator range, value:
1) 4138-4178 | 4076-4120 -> 1.14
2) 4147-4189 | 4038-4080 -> 1.00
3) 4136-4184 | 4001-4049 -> 1.04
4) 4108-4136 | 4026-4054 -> 0.91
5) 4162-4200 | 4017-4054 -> 1.04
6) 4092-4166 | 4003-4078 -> 0.94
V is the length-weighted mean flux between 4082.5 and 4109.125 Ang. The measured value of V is 13.8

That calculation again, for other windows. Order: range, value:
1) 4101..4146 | 14.4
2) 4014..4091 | 16.2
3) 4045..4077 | 16.7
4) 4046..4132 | 15.1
